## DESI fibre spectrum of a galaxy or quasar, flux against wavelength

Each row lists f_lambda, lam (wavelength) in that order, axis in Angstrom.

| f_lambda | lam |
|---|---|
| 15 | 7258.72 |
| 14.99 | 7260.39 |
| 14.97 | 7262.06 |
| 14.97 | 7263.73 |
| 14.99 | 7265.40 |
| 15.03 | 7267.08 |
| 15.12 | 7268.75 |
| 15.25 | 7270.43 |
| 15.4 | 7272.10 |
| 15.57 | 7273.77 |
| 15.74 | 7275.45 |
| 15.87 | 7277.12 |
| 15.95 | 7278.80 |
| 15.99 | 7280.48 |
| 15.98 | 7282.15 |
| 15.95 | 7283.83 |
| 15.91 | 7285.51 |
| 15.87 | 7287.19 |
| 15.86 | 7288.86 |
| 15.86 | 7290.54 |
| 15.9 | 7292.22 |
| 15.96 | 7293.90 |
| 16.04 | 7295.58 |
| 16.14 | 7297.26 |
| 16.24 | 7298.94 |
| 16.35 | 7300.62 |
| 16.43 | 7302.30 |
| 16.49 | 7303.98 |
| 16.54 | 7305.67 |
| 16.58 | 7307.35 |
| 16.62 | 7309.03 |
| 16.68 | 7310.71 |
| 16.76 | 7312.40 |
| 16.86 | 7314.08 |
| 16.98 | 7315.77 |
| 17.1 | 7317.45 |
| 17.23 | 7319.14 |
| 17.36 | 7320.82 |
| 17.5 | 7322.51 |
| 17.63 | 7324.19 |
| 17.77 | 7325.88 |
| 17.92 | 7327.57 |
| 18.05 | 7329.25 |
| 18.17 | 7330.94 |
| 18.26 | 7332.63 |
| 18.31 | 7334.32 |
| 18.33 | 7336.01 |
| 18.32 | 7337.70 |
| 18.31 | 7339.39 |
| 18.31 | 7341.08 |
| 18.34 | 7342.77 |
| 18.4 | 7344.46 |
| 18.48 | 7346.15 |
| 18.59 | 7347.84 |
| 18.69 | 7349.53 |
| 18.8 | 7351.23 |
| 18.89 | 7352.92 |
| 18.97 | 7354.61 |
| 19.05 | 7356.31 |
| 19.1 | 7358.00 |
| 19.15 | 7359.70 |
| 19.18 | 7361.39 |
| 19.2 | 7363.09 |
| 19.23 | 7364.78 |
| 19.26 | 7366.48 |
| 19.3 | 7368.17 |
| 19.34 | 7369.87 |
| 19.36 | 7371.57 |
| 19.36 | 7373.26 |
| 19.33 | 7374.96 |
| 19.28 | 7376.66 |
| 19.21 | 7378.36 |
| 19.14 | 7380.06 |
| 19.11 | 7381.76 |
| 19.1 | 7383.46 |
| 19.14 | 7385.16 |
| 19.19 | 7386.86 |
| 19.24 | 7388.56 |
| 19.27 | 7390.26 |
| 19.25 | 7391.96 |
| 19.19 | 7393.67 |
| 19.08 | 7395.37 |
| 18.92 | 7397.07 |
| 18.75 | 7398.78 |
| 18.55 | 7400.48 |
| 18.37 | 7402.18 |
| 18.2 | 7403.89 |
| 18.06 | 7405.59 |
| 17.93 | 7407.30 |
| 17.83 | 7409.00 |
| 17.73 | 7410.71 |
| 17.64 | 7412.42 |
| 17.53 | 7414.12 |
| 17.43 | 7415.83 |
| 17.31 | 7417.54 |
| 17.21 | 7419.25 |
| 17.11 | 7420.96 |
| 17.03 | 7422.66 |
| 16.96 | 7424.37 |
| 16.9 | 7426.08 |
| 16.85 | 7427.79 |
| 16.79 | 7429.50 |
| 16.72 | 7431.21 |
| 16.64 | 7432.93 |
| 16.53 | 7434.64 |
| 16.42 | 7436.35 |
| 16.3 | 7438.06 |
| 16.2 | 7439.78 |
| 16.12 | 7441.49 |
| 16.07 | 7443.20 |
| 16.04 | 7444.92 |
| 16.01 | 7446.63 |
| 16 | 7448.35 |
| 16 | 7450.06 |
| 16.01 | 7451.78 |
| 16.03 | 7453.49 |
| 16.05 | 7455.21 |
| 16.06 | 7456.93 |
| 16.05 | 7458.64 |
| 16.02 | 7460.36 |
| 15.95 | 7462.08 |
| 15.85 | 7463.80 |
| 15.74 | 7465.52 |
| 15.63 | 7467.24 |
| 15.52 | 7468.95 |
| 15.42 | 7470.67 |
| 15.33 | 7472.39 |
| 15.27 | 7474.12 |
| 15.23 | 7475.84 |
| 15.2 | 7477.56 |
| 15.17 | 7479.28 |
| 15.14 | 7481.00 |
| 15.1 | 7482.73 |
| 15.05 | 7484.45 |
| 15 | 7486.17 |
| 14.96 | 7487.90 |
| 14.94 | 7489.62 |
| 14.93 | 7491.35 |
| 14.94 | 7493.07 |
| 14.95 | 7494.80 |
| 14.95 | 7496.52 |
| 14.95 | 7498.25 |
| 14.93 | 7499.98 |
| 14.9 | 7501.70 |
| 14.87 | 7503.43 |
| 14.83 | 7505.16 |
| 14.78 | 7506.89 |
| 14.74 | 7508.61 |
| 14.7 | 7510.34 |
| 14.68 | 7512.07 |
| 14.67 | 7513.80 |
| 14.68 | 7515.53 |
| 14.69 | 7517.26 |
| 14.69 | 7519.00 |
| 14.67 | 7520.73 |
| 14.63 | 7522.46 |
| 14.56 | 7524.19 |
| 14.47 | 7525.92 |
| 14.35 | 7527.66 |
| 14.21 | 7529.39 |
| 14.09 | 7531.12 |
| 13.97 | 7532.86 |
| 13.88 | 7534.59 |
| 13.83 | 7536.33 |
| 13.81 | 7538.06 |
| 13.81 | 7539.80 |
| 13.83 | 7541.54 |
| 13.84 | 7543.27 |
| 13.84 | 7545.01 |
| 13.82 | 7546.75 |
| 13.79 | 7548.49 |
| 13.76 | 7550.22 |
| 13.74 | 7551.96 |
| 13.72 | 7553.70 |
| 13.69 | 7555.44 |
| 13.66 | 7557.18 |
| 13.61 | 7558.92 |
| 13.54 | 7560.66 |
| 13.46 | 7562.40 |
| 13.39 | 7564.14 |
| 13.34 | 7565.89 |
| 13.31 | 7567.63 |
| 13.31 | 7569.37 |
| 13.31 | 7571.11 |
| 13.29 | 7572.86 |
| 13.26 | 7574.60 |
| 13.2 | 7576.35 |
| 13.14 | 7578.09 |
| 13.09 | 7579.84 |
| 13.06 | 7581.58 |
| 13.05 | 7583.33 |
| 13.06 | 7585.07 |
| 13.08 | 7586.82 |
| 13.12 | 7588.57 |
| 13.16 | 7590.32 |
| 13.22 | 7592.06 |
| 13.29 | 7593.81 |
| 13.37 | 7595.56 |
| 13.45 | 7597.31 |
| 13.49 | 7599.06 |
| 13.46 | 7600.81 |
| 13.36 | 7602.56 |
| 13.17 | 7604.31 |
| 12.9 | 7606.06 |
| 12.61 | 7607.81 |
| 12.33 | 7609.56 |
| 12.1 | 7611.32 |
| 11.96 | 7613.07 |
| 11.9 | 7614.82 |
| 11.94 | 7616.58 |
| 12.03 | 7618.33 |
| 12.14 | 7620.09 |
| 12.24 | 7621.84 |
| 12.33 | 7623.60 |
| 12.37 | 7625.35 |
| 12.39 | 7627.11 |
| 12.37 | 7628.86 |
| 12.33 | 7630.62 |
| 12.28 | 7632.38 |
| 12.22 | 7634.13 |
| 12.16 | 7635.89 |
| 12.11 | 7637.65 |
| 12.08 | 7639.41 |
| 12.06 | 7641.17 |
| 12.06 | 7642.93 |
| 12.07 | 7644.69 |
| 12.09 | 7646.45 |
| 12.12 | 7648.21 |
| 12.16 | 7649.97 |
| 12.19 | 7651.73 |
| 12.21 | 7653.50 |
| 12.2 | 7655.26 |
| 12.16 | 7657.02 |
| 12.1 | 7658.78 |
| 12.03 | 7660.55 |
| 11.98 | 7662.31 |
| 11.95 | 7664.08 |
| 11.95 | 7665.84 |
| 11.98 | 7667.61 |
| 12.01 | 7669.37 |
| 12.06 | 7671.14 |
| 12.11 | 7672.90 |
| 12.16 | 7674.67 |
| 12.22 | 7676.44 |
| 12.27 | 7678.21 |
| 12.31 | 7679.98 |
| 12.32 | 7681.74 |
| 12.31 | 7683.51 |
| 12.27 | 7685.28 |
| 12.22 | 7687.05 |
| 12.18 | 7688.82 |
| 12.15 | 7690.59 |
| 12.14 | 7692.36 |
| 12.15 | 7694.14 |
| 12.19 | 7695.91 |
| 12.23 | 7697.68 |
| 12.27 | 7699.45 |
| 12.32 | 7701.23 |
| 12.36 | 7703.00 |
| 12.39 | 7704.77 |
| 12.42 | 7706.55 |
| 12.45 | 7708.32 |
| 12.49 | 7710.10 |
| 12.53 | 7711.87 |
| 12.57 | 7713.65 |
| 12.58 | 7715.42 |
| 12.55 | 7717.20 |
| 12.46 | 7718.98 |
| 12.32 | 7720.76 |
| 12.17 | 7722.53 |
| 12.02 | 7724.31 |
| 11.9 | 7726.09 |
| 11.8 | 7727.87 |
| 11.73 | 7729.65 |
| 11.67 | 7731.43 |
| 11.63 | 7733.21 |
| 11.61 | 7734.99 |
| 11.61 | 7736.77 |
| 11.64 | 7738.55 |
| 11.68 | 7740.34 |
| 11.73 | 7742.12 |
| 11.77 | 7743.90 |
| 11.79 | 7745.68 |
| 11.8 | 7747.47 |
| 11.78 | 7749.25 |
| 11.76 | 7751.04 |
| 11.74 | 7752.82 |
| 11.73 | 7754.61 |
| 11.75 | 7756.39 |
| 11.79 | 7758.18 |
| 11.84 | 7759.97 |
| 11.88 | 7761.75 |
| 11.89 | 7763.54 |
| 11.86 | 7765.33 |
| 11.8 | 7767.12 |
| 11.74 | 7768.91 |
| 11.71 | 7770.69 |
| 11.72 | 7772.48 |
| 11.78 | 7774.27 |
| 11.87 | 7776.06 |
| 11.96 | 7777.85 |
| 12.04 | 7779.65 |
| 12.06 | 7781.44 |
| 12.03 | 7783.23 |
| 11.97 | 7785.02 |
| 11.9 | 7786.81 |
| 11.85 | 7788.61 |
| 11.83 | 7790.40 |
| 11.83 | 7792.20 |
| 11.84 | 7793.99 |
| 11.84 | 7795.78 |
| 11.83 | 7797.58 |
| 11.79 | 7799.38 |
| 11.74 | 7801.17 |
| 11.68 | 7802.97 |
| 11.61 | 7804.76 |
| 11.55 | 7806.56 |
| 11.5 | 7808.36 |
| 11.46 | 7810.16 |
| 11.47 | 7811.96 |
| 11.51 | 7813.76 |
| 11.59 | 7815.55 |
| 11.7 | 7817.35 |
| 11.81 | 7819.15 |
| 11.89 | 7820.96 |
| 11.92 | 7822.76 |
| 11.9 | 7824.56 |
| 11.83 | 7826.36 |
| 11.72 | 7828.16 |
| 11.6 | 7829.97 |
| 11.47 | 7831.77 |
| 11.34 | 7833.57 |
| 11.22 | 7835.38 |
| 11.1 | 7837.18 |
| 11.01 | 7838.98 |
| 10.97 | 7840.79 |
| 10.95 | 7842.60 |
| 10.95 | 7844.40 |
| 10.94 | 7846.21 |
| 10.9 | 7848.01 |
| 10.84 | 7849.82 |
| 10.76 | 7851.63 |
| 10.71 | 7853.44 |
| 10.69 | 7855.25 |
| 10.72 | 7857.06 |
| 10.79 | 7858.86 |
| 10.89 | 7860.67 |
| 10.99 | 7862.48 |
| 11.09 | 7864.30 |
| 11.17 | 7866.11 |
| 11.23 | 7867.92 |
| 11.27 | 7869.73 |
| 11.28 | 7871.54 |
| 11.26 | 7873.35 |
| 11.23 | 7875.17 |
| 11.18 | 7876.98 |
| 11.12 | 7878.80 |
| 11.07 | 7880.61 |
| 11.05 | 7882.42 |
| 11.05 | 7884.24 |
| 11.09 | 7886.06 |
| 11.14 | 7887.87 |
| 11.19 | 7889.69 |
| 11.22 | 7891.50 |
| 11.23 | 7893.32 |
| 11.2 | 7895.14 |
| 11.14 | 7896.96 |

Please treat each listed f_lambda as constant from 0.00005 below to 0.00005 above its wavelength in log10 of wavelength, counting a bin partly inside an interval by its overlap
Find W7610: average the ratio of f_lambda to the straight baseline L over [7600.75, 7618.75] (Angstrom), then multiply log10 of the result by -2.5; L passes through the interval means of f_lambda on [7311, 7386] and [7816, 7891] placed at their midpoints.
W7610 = 0.18 mag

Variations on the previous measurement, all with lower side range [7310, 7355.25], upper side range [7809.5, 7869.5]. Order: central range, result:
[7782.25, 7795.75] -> 0.002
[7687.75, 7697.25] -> 0.088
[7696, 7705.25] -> 0.067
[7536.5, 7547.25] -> 0.102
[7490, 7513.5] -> 0.061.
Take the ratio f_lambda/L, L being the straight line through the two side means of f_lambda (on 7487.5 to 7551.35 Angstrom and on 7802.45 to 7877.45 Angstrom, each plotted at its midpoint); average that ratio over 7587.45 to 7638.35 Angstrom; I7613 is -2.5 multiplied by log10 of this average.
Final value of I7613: 0.08 mag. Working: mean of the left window 14.5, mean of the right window 11.3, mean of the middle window 12.6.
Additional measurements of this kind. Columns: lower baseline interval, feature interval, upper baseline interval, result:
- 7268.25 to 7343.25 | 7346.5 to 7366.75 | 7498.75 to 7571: -0.17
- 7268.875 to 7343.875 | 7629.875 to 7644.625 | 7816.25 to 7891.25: 0.11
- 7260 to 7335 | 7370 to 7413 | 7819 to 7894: -0.21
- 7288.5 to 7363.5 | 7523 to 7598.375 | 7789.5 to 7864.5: 0.08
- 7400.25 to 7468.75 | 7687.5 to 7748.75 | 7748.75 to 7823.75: 0.06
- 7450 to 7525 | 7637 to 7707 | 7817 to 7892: 0.09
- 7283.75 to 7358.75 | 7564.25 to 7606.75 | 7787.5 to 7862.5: 0.08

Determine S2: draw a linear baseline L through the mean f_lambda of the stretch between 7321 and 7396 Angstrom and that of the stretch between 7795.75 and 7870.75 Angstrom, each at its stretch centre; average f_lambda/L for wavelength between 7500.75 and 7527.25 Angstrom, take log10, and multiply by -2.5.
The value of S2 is 0.11 mag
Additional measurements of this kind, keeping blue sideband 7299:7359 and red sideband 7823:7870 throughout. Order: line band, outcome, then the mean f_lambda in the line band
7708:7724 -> 0.031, 12.4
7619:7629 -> 0.139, 12.3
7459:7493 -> 0.037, 15.3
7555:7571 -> 0.100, 13.5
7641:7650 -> 0.136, 12.1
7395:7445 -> -0.045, 17.3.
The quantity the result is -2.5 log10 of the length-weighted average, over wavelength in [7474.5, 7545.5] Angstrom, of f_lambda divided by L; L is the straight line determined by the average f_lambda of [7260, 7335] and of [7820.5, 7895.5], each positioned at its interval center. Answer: -0.02 mag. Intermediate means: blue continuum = 16.4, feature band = 14.6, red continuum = 11.2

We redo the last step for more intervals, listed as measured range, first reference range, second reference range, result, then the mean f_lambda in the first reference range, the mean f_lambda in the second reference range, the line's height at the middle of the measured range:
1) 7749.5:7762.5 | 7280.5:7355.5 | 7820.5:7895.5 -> 0.05 mag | 17.3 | 11.2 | 12.3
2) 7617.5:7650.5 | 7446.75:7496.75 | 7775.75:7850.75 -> 0.12 mag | 15.5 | 11.6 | 13.6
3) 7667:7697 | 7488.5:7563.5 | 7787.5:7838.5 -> 0.06 mag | 14.3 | 11.7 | 12.9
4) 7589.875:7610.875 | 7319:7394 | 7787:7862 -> 0.14 mag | 18.7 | 11.4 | 14.9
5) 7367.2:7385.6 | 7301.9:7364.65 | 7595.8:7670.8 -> -0.13 mag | 18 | 12.3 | 17.1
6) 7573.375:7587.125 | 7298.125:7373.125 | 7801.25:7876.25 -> 0.13 mag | 18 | 11.3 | 14.7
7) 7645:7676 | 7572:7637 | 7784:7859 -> 0.03 mag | 12.8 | 11.4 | 12.4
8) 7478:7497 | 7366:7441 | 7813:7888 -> 0.12 mag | 18.1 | 11.2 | 16.8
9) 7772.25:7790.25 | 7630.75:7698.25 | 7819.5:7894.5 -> -0.03 mag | 12.1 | 11.2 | 11.6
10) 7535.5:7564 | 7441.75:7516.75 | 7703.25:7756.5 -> 0.05 mag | 15.3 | 12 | 14.4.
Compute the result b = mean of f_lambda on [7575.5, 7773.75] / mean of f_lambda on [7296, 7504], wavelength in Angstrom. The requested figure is 0.71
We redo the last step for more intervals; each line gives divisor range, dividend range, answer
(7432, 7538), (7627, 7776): 0.79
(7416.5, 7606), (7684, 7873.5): 0.80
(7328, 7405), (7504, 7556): 0.75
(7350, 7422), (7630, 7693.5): 0.65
